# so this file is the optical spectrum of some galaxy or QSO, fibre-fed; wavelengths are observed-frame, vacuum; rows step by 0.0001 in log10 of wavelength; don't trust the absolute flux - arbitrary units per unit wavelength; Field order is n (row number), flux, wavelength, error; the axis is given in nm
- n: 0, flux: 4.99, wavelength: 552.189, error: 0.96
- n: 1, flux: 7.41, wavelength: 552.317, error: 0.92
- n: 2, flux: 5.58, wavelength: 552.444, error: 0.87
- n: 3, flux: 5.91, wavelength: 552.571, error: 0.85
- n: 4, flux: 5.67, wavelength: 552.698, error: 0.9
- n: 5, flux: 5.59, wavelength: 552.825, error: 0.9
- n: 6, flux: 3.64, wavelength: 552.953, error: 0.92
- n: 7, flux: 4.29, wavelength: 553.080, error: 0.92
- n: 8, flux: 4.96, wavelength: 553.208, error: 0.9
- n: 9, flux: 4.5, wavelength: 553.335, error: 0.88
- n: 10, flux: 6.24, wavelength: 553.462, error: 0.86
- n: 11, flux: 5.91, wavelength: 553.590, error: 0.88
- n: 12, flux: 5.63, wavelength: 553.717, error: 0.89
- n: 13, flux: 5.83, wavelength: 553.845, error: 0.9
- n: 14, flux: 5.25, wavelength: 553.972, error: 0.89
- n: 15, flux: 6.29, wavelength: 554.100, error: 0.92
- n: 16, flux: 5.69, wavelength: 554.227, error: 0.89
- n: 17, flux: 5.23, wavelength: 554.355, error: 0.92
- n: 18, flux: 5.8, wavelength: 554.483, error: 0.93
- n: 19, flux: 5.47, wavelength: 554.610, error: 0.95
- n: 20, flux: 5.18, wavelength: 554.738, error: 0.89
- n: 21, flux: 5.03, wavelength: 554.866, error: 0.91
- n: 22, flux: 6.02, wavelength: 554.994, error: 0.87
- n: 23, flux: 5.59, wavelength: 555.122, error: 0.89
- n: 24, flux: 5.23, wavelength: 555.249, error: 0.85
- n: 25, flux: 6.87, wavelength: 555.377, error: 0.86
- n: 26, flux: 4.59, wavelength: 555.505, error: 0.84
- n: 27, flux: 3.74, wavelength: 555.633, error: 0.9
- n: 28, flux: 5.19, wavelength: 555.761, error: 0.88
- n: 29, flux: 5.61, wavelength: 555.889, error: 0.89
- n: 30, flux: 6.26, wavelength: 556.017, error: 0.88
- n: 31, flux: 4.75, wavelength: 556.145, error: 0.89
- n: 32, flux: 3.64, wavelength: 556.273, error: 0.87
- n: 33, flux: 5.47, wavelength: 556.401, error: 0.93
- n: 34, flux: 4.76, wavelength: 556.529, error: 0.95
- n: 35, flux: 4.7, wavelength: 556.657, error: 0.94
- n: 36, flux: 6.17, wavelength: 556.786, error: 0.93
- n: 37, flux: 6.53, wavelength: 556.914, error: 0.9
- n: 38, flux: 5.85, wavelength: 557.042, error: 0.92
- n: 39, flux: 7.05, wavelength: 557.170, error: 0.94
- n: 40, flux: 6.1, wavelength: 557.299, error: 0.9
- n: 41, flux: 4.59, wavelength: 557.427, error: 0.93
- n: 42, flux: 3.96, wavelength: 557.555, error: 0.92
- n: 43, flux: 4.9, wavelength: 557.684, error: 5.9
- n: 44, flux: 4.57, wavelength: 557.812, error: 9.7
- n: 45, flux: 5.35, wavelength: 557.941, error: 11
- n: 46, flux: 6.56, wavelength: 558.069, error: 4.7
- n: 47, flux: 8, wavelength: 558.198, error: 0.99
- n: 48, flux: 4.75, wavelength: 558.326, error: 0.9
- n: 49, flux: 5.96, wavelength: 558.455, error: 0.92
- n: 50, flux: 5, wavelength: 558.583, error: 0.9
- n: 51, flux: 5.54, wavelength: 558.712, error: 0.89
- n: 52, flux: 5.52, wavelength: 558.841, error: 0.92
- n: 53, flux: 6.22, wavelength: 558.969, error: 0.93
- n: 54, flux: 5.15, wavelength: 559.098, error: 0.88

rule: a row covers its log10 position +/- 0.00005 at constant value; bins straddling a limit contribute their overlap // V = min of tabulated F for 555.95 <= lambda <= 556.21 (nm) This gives 4.75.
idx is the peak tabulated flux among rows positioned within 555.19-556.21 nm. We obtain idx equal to 6.87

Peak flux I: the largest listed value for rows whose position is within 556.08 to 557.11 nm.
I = 6.53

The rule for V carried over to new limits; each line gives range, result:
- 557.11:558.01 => 3.96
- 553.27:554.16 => 4.5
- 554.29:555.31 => 5.03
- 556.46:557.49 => 4.59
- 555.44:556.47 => 3.64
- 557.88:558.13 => 5.35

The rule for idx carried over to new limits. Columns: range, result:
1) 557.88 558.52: 8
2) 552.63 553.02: 5.67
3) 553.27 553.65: 6.24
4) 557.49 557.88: 4.9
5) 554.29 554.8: 5.8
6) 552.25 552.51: 7.41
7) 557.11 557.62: 7.05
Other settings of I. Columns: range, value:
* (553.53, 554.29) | 6.29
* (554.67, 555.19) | 6.02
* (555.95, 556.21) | 6.26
